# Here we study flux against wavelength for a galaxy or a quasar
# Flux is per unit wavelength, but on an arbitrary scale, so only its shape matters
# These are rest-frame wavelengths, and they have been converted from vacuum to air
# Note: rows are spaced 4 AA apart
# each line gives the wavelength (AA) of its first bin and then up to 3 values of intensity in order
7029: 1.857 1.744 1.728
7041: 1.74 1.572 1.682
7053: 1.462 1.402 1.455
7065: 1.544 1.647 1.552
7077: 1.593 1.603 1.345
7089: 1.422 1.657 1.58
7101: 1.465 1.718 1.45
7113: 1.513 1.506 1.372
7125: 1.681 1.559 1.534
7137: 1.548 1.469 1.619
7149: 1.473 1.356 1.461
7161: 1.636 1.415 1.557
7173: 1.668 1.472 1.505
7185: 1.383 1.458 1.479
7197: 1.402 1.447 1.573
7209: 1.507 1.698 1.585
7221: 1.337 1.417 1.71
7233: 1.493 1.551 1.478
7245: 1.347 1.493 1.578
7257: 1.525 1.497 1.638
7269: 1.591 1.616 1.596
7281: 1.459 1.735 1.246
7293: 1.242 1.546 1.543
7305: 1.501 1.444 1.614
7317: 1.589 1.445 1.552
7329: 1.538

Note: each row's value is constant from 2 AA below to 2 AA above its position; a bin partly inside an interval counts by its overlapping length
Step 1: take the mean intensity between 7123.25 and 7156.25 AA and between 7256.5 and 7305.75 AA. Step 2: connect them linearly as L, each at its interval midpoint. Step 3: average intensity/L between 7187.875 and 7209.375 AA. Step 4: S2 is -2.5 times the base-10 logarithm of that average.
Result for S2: 0.03 mag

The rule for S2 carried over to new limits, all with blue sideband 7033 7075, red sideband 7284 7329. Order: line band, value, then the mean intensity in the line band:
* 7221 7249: 0.023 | 1.49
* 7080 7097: 0.045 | 1.51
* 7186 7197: 0.063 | 1.45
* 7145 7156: 0.068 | 1.46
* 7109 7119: 0.047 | 1.5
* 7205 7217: -0.046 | 1.59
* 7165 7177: -0.009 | 1.56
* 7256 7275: -0.048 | 1.58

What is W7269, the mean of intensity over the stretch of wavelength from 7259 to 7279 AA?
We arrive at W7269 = 1.59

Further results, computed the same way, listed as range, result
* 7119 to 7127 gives 1.53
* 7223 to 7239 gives 1.54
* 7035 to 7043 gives 1.73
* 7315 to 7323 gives 1.52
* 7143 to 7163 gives 1.51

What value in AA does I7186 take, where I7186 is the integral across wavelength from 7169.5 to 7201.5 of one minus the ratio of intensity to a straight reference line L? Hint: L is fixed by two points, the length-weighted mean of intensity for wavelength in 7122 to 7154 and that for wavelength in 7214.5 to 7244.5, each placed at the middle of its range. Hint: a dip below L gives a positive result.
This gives 0.7 AA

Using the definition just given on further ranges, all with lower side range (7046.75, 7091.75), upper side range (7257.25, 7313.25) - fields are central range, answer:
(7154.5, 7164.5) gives 0.0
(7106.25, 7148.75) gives -0.2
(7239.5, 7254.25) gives 0.5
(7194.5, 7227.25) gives 0.5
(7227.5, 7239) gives -0.5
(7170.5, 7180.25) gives -0.3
